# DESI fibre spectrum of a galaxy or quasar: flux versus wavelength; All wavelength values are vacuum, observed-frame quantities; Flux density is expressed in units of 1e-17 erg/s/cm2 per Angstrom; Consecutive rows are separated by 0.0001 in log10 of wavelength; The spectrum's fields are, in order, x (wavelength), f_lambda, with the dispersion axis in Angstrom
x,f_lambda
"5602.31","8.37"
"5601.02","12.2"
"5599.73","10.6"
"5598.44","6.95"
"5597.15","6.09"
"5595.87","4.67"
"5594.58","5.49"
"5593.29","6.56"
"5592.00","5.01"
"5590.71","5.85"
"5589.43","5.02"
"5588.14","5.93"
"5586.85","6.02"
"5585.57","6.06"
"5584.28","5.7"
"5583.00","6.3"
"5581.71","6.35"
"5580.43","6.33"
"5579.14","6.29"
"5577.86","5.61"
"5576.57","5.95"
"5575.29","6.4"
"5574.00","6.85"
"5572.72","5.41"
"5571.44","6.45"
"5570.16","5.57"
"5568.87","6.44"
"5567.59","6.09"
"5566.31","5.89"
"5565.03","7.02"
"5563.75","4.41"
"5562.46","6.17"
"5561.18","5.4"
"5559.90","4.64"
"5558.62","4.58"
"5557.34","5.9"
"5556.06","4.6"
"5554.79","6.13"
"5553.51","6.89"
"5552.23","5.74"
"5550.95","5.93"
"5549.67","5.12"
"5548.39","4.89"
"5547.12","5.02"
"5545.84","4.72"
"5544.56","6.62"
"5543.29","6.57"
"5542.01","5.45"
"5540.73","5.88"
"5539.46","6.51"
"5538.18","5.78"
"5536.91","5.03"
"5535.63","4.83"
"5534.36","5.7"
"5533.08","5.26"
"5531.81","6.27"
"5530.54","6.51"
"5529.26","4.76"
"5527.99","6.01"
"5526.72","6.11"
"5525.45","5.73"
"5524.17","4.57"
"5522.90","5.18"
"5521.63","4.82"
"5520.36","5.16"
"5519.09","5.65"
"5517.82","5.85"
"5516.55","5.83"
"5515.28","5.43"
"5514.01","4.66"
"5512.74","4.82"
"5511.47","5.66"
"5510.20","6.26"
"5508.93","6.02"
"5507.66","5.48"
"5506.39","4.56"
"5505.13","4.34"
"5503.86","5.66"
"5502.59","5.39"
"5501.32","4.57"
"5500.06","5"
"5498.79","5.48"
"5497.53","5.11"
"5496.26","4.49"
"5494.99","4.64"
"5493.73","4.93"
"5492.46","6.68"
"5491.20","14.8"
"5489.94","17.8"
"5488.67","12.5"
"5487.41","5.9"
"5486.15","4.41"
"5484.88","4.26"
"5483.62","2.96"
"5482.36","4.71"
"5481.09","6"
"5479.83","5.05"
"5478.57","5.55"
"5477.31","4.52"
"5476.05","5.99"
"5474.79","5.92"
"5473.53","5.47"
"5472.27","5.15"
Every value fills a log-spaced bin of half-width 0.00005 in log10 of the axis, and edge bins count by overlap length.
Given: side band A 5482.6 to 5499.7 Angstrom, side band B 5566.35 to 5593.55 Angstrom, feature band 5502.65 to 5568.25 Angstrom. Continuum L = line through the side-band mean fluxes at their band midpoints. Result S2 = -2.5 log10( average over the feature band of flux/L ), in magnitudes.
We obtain 0.18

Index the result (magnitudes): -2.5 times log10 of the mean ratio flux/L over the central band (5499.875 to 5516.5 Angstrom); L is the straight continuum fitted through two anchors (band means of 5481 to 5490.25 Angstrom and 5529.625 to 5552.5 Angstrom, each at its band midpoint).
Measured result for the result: 0.23 mag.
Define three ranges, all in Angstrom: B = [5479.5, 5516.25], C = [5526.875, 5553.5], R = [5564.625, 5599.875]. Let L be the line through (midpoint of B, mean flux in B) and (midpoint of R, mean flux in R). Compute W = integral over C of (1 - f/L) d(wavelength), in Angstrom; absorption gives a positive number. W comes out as 2.0 Angstrom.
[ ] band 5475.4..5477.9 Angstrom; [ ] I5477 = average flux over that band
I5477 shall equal 5.28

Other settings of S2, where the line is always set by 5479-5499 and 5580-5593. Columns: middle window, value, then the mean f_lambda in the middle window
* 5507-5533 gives 0.18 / 5.53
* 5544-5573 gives 0.10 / 5.64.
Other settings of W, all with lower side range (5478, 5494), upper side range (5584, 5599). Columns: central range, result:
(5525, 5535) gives 1.39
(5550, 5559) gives 0.93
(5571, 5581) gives -0.23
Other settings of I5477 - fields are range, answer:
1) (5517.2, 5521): 5.56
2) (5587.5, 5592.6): 5.46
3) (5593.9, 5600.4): 6.78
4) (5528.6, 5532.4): 5.84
